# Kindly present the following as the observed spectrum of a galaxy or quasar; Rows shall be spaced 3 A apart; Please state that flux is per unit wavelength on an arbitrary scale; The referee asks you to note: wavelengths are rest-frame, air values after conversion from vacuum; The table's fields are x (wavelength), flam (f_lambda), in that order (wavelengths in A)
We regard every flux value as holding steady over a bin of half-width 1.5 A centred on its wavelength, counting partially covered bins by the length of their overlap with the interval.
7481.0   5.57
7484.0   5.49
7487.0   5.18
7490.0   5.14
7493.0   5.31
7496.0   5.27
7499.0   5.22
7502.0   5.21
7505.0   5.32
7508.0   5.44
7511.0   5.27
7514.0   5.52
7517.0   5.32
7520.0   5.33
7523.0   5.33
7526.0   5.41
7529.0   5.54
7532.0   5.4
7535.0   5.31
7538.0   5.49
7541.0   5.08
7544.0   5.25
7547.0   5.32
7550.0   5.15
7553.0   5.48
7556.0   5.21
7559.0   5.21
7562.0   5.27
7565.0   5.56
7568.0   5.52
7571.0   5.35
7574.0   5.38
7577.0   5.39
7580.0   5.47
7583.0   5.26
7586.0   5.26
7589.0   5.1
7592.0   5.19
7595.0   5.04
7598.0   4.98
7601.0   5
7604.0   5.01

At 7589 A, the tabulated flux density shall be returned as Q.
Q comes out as 5.1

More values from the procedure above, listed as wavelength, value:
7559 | 5.21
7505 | 5.32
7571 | 5.35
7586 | 5.26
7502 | 5.21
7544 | 5.25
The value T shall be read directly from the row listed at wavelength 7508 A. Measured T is 5.44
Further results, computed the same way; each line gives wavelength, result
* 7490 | 5.14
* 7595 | 5.04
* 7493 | 5.31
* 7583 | 5.26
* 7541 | 5.08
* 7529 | 5.54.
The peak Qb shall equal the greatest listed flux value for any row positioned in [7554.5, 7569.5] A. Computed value 5.56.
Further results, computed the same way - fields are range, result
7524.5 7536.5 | 5.54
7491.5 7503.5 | 5.31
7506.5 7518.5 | 5.52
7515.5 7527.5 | 5.41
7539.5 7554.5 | 5.48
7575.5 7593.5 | 5.47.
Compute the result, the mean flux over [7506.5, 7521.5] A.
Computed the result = 5.38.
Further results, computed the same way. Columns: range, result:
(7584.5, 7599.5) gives 5.11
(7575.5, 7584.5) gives 5.37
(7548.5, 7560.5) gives 5.26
